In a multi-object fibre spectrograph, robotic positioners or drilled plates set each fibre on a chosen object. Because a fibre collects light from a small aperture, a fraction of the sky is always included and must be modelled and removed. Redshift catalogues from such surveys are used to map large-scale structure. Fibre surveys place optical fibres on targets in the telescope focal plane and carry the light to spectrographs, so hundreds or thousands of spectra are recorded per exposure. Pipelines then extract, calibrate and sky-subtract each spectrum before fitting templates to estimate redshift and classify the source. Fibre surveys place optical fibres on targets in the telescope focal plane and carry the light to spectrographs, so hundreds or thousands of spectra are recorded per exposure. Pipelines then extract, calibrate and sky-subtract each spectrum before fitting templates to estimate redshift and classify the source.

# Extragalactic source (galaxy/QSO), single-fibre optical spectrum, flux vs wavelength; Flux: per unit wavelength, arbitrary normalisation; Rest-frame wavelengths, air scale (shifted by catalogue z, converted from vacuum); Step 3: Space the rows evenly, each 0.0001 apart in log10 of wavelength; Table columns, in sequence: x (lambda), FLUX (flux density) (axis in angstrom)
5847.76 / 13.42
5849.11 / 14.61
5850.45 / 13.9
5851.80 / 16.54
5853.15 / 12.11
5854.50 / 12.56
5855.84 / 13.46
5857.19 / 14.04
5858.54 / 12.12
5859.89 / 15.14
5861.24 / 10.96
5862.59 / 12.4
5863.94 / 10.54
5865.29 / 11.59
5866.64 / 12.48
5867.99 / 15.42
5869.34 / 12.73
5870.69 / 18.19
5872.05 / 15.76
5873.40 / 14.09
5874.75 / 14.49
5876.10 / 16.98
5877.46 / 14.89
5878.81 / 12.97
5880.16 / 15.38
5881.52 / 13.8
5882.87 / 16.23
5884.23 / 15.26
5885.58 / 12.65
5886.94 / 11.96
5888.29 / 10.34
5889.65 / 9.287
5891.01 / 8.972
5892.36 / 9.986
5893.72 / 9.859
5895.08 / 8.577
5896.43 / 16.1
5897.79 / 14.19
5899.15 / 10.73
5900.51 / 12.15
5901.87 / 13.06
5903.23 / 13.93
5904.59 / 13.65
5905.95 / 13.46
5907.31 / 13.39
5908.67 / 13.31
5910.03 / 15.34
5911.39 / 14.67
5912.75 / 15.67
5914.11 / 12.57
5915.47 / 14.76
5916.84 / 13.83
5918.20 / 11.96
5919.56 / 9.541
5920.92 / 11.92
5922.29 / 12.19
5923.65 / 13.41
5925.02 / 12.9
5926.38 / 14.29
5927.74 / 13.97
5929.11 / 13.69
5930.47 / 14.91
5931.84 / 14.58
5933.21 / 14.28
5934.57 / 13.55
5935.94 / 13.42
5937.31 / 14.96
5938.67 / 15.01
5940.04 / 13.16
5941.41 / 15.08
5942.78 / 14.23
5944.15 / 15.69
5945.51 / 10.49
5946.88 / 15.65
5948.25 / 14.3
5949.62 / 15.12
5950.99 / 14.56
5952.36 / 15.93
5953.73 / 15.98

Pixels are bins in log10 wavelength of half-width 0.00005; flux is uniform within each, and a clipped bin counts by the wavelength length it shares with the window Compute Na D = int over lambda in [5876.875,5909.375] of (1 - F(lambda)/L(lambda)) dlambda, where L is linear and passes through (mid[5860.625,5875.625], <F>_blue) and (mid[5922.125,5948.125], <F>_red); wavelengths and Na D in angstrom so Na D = 2.5 angstrom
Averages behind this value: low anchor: 13.6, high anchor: 14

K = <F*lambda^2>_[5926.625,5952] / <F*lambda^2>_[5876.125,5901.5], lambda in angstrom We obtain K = 1.2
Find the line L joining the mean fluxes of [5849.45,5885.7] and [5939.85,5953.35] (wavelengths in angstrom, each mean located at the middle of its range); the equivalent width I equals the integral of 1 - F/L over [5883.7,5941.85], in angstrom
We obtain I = 5.1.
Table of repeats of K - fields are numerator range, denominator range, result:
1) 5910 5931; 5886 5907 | 1.15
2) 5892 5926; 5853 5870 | 1.03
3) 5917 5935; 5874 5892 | 1.01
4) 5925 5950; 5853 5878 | 1.06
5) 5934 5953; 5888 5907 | 1.24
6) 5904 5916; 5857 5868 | 1.14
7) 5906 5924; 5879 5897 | 1.10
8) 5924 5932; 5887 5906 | 1.21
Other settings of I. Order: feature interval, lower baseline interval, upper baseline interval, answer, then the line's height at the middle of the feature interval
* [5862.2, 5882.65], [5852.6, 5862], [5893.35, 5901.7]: -2.6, 12.6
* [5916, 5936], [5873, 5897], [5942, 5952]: 0.9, 13.8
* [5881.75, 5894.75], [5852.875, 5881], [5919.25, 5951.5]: 2.0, 13.8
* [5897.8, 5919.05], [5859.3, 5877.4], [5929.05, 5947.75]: 0.9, 14.1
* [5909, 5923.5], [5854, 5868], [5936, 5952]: 0.6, 13.8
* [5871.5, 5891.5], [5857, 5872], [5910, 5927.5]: -0.4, 13.3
